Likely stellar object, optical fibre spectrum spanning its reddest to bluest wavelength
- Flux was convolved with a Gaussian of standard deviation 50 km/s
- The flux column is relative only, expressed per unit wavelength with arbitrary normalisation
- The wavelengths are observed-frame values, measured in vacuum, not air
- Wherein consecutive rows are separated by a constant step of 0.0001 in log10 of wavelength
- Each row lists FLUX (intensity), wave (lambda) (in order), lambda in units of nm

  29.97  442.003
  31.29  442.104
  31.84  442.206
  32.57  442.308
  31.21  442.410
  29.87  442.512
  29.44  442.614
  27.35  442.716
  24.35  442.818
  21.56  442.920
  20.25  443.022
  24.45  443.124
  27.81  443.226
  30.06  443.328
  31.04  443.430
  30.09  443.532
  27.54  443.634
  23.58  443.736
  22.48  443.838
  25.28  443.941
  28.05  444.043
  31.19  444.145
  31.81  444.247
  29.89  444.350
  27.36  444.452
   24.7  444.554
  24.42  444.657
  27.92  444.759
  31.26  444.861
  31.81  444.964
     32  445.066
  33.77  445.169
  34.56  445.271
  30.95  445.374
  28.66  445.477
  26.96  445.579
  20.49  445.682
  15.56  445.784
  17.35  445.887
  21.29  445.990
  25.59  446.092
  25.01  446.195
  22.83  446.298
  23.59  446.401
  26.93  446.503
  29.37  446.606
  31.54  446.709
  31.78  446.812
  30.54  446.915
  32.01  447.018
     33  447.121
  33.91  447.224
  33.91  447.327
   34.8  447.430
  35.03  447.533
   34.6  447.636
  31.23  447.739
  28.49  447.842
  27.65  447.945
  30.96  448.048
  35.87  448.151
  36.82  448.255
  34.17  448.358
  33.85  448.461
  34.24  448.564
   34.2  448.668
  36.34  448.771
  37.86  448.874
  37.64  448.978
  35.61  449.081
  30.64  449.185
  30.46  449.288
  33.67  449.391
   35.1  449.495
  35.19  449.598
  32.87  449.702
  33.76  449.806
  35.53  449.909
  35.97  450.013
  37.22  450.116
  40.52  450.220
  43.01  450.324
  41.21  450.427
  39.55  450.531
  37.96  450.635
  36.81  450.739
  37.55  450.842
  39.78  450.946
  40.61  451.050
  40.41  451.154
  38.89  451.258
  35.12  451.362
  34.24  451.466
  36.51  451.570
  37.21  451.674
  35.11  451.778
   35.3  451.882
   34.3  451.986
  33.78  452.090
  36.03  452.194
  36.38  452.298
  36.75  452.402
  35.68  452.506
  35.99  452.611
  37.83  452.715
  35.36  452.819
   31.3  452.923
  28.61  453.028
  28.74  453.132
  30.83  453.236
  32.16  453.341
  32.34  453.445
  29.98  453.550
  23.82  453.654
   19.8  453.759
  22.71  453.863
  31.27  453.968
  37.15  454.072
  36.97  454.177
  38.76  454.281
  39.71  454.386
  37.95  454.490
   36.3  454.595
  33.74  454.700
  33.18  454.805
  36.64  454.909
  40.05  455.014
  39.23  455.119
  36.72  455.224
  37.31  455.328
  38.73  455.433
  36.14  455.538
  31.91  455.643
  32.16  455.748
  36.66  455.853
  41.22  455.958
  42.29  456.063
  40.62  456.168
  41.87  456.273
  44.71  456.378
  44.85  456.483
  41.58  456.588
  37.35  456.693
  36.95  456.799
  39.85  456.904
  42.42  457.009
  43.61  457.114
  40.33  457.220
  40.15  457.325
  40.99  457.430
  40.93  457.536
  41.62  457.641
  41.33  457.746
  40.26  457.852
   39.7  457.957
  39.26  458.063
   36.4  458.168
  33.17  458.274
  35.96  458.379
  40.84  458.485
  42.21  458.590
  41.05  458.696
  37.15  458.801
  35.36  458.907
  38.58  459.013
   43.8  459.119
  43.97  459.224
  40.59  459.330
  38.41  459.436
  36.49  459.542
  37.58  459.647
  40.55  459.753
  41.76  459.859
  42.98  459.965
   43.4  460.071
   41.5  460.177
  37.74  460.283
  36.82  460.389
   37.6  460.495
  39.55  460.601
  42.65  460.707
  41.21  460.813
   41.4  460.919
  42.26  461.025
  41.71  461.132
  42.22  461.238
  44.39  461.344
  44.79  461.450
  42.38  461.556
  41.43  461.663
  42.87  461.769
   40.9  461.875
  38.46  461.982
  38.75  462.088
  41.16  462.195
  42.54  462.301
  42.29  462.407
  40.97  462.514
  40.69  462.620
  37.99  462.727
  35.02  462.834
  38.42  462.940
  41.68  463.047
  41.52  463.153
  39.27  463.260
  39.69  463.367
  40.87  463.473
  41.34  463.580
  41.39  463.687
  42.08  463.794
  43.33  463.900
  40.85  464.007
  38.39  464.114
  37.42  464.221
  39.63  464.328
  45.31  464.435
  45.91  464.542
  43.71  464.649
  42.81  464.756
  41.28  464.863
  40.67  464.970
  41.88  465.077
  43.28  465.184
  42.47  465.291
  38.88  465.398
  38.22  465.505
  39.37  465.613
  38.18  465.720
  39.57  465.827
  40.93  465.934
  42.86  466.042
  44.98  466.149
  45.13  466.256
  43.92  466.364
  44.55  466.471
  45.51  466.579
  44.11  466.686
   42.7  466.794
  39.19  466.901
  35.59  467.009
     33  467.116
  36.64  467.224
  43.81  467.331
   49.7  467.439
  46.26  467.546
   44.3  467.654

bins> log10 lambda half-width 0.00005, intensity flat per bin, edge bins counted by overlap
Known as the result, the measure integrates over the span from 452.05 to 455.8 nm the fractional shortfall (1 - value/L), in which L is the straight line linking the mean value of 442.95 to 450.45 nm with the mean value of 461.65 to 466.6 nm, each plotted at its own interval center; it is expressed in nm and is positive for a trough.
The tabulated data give 0.11 nm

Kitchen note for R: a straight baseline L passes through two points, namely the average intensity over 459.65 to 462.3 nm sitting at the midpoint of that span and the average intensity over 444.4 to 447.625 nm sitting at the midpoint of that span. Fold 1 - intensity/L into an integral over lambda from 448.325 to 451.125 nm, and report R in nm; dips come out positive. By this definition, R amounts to -0.42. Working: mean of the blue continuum 28.4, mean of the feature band 36.4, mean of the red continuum 41.1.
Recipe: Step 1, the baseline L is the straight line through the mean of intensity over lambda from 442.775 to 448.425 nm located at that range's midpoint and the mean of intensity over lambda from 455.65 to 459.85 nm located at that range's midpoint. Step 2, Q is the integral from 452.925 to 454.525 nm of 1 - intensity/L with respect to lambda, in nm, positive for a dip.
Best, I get 0.21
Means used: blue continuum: 28.5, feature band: 31.3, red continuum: 39.7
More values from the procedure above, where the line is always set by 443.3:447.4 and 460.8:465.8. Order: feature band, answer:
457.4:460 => -0.13 nm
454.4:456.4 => -0.13 nm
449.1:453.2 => -0.47 nm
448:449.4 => -0.19 nm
